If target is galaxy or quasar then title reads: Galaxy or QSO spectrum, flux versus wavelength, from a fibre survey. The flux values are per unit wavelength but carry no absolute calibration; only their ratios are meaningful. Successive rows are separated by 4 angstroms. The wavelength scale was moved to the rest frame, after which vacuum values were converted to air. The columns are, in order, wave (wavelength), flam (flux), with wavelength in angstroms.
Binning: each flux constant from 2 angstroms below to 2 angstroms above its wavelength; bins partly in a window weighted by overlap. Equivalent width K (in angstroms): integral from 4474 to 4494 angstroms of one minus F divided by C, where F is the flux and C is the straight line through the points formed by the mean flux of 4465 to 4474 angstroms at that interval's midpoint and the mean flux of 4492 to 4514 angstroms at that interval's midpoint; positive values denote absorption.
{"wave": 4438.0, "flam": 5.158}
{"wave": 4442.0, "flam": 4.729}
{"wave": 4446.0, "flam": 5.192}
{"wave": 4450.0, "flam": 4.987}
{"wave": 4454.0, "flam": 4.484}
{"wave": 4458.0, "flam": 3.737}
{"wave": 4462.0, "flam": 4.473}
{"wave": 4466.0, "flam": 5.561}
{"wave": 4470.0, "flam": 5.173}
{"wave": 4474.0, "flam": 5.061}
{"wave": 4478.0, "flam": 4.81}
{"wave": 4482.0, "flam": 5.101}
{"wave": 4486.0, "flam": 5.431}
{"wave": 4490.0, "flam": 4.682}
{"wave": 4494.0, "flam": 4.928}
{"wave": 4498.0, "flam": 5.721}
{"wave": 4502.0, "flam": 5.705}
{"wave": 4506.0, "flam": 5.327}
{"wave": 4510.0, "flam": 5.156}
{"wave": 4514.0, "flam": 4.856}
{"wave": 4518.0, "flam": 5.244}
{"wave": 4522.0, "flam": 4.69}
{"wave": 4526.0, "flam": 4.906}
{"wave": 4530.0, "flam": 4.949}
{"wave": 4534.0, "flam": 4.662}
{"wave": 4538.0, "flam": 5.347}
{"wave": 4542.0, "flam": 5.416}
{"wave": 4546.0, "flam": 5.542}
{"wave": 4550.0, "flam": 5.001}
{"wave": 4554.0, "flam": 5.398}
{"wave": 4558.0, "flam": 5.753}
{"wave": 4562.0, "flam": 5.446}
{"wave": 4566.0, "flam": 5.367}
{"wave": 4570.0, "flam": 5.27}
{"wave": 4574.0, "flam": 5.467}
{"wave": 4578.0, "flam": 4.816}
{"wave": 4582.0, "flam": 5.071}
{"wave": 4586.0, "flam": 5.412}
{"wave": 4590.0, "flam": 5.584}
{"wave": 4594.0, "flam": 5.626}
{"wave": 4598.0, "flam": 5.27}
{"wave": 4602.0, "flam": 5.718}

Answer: 1.10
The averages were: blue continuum 5.28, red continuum 5.32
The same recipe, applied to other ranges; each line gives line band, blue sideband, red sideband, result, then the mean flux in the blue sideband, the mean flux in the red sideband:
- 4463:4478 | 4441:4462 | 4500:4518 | -1.03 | 4.61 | 5.26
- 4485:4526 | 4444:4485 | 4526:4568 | -0.70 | 4.87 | 5.27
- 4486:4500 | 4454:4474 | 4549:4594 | -0.71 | 4.74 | 5.35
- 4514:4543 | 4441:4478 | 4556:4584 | 0.70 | 4.82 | 5.31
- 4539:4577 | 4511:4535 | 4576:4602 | -1.93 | 4.91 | 5.33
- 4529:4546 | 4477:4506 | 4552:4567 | 0.80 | 5.22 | 5.5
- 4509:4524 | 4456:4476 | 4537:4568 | 0.52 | 4.8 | 5.41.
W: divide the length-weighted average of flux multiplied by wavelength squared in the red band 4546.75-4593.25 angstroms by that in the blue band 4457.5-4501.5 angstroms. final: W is 1.10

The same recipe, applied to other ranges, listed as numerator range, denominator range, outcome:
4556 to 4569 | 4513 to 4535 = 1.14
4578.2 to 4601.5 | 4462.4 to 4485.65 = 1.10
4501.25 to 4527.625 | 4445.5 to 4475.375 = 1.09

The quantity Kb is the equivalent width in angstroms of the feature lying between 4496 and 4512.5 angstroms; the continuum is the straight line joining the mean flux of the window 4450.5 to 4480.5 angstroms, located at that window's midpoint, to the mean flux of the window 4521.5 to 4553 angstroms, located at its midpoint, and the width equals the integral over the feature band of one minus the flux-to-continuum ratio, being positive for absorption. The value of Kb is -1.7 angstroms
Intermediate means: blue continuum 4.77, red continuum 5.09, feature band 5.46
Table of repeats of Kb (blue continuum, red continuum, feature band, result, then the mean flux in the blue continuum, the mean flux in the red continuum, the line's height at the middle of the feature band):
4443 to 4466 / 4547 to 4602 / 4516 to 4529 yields 0.3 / 4.67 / 5.36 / 5.06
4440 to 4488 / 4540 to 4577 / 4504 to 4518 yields 0.0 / 4.89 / 5.39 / 5.14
